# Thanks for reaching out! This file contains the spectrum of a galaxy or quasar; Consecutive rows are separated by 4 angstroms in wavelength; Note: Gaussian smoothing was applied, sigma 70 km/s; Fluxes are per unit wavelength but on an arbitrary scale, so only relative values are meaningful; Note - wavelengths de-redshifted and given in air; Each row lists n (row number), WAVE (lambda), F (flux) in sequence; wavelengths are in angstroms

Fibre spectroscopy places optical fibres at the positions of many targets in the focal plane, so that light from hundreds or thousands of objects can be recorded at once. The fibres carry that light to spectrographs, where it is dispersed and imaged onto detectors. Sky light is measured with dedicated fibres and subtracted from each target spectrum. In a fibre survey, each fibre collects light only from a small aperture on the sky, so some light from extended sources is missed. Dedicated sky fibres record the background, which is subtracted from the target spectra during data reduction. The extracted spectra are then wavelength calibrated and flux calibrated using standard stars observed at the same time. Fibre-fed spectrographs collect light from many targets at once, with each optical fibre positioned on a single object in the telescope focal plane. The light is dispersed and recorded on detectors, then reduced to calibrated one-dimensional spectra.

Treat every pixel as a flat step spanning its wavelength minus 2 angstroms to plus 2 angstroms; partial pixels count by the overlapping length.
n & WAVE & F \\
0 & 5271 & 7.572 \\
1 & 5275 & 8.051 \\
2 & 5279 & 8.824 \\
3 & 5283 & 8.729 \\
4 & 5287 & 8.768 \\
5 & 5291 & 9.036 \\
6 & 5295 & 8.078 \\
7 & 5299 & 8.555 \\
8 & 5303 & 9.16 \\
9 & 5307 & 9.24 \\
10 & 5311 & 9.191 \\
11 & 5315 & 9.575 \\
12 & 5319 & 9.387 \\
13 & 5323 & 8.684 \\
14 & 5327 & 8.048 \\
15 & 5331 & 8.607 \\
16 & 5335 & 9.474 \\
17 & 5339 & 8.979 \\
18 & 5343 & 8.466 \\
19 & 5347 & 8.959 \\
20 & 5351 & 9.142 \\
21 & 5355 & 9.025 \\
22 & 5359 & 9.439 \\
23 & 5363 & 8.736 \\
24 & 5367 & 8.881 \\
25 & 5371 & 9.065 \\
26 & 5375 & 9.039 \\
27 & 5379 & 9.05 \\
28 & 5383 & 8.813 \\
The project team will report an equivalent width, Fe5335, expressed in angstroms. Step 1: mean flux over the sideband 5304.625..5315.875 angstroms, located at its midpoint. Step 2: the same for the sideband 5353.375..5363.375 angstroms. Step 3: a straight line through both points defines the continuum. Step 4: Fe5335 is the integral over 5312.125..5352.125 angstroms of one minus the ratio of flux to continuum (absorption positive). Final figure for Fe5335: 1.3 angstroms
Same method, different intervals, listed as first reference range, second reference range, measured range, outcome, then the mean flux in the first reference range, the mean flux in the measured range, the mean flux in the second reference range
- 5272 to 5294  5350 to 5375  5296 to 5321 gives -1.13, 8.6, 9.14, 9.04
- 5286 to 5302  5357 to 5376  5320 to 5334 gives 0.36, 8.63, 8.59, 9.03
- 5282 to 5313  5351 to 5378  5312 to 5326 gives -0.35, 8.85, 9.13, 9.04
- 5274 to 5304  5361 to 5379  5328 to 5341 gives -0.19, 8.65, 8.95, 8.94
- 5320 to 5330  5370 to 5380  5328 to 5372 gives -0.93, 8.49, 8.96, 9.05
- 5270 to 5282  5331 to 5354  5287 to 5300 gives -0.24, 8.25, 8.59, 8.97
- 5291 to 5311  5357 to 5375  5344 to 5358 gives -0.07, 8.83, 9.03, 9.03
